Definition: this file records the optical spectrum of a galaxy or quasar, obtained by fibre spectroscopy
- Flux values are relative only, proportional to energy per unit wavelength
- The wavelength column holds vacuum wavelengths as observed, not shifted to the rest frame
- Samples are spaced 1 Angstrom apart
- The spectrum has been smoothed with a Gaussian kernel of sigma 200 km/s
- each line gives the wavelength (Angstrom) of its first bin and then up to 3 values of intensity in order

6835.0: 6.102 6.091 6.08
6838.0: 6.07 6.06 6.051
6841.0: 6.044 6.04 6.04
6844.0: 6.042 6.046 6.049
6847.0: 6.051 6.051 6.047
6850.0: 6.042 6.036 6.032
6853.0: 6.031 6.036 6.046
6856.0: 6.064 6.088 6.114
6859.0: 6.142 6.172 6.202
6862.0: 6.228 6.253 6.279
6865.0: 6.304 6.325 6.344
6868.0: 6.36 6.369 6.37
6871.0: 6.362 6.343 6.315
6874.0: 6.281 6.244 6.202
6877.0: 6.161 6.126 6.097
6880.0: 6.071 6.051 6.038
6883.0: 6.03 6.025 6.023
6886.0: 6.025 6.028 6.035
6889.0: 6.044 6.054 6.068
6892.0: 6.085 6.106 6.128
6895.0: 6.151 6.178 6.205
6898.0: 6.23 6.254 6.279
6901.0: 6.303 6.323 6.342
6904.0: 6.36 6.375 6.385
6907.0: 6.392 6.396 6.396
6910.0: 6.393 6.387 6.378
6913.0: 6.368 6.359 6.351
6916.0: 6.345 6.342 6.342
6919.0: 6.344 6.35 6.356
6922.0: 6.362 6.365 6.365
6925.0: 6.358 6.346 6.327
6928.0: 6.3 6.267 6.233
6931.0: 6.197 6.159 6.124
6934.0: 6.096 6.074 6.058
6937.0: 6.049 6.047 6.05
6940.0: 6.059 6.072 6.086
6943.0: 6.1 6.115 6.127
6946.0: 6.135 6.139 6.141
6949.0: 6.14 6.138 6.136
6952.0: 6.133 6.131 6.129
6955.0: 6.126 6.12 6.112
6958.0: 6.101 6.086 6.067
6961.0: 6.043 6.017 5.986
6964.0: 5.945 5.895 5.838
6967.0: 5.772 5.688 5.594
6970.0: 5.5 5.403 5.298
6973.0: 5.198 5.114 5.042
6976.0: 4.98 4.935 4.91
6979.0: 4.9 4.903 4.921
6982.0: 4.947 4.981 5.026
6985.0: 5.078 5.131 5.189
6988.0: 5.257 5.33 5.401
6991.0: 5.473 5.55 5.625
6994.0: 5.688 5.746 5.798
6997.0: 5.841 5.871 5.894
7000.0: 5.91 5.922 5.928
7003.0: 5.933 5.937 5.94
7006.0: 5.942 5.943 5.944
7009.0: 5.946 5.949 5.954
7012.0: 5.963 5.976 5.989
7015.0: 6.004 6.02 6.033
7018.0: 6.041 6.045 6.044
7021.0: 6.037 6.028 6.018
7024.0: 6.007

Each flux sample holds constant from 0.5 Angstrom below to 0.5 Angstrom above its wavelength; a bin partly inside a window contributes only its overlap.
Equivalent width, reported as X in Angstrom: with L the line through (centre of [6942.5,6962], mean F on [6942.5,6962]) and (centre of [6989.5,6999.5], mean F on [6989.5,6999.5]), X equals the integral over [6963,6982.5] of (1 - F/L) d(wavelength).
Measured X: 1.94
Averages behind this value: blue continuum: 6.11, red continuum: 5.69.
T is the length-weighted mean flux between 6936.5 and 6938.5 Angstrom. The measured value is 6.05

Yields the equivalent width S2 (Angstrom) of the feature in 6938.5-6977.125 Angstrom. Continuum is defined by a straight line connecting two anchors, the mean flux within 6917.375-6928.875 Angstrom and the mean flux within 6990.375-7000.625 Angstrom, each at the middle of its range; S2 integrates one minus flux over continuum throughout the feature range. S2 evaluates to 1.2 Angstrom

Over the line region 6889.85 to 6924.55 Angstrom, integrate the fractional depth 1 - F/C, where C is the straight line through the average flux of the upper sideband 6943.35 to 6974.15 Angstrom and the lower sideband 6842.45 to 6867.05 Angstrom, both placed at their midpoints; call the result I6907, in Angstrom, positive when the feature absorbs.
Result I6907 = -1.61 Angstrom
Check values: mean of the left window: 6.12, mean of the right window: 5.93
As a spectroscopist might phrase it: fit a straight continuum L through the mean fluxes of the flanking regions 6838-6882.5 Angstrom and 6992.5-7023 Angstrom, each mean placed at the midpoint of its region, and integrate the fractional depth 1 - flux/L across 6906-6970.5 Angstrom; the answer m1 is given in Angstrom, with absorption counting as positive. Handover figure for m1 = -1.3 Angstrom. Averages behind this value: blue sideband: 6.15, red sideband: 5.93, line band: 6.16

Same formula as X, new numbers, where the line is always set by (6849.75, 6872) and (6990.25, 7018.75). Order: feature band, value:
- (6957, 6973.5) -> 0.5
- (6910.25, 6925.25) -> -0.7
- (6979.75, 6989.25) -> 1.4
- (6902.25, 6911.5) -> -0.4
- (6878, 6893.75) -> 0.2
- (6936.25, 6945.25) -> -0.1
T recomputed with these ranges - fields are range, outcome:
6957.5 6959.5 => 6.09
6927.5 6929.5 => 6.28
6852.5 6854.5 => 6.03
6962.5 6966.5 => 5.92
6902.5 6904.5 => 6.35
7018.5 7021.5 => 6.04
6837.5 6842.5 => 6.05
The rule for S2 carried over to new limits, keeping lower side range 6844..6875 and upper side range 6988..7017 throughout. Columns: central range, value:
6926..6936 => -0.3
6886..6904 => -0.2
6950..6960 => -0.3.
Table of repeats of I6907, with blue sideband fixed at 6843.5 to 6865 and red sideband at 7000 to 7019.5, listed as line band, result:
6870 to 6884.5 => -0.2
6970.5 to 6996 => 3.3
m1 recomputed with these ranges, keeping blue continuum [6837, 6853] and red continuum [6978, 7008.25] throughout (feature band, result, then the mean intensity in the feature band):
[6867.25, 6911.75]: -2.5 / 6.22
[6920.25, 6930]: -1.0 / 6.33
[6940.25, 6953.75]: -1.0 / 6.12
